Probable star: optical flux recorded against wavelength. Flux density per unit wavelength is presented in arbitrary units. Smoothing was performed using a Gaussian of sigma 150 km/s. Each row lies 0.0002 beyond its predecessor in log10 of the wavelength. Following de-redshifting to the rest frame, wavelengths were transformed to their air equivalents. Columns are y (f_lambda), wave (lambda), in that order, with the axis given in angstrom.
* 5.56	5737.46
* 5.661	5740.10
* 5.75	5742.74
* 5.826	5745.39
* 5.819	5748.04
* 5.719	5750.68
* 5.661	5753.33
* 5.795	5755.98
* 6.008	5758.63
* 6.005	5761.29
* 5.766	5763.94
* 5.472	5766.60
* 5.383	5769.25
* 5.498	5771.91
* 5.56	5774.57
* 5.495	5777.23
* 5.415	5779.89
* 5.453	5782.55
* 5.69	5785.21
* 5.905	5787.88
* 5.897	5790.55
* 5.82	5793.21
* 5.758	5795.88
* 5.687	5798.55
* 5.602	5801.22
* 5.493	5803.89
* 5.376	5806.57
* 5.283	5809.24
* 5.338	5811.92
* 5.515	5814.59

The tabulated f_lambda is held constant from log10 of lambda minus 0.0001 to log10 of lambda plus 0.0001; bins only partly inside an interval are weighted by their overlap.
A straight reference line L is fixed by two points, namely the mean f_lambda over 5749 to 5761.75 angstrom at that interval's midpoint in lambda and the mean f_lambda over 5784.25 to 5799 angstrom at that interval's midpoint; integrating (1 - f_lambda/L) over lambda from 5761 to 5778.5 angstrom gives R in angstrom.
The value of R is 0.7 angstrom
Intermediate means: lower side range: 5.83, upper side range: 5.8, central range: 5.57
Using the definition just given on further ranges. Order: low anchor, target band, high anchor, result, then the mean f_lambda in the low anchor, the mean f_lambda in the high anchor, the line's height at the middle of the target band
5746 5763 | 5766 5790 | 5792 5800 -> 0.96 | 5.83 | 5.75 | 5.79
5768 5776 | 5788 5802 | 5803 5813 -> -0.95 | 5.48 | 5.36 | 5.41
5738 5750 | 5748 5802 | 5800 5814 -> -0.92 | 5.75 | 5.42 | 5.59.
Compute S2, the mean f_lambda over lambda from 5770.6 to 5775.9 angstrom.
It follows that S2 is 5.53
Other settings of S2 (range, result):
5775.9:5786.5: 5.52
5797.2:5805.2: 5.6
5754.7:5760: 5.9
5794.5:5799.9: 5.72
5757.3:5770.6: 5.72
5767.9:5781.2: 5.47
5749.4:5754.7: 5.69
